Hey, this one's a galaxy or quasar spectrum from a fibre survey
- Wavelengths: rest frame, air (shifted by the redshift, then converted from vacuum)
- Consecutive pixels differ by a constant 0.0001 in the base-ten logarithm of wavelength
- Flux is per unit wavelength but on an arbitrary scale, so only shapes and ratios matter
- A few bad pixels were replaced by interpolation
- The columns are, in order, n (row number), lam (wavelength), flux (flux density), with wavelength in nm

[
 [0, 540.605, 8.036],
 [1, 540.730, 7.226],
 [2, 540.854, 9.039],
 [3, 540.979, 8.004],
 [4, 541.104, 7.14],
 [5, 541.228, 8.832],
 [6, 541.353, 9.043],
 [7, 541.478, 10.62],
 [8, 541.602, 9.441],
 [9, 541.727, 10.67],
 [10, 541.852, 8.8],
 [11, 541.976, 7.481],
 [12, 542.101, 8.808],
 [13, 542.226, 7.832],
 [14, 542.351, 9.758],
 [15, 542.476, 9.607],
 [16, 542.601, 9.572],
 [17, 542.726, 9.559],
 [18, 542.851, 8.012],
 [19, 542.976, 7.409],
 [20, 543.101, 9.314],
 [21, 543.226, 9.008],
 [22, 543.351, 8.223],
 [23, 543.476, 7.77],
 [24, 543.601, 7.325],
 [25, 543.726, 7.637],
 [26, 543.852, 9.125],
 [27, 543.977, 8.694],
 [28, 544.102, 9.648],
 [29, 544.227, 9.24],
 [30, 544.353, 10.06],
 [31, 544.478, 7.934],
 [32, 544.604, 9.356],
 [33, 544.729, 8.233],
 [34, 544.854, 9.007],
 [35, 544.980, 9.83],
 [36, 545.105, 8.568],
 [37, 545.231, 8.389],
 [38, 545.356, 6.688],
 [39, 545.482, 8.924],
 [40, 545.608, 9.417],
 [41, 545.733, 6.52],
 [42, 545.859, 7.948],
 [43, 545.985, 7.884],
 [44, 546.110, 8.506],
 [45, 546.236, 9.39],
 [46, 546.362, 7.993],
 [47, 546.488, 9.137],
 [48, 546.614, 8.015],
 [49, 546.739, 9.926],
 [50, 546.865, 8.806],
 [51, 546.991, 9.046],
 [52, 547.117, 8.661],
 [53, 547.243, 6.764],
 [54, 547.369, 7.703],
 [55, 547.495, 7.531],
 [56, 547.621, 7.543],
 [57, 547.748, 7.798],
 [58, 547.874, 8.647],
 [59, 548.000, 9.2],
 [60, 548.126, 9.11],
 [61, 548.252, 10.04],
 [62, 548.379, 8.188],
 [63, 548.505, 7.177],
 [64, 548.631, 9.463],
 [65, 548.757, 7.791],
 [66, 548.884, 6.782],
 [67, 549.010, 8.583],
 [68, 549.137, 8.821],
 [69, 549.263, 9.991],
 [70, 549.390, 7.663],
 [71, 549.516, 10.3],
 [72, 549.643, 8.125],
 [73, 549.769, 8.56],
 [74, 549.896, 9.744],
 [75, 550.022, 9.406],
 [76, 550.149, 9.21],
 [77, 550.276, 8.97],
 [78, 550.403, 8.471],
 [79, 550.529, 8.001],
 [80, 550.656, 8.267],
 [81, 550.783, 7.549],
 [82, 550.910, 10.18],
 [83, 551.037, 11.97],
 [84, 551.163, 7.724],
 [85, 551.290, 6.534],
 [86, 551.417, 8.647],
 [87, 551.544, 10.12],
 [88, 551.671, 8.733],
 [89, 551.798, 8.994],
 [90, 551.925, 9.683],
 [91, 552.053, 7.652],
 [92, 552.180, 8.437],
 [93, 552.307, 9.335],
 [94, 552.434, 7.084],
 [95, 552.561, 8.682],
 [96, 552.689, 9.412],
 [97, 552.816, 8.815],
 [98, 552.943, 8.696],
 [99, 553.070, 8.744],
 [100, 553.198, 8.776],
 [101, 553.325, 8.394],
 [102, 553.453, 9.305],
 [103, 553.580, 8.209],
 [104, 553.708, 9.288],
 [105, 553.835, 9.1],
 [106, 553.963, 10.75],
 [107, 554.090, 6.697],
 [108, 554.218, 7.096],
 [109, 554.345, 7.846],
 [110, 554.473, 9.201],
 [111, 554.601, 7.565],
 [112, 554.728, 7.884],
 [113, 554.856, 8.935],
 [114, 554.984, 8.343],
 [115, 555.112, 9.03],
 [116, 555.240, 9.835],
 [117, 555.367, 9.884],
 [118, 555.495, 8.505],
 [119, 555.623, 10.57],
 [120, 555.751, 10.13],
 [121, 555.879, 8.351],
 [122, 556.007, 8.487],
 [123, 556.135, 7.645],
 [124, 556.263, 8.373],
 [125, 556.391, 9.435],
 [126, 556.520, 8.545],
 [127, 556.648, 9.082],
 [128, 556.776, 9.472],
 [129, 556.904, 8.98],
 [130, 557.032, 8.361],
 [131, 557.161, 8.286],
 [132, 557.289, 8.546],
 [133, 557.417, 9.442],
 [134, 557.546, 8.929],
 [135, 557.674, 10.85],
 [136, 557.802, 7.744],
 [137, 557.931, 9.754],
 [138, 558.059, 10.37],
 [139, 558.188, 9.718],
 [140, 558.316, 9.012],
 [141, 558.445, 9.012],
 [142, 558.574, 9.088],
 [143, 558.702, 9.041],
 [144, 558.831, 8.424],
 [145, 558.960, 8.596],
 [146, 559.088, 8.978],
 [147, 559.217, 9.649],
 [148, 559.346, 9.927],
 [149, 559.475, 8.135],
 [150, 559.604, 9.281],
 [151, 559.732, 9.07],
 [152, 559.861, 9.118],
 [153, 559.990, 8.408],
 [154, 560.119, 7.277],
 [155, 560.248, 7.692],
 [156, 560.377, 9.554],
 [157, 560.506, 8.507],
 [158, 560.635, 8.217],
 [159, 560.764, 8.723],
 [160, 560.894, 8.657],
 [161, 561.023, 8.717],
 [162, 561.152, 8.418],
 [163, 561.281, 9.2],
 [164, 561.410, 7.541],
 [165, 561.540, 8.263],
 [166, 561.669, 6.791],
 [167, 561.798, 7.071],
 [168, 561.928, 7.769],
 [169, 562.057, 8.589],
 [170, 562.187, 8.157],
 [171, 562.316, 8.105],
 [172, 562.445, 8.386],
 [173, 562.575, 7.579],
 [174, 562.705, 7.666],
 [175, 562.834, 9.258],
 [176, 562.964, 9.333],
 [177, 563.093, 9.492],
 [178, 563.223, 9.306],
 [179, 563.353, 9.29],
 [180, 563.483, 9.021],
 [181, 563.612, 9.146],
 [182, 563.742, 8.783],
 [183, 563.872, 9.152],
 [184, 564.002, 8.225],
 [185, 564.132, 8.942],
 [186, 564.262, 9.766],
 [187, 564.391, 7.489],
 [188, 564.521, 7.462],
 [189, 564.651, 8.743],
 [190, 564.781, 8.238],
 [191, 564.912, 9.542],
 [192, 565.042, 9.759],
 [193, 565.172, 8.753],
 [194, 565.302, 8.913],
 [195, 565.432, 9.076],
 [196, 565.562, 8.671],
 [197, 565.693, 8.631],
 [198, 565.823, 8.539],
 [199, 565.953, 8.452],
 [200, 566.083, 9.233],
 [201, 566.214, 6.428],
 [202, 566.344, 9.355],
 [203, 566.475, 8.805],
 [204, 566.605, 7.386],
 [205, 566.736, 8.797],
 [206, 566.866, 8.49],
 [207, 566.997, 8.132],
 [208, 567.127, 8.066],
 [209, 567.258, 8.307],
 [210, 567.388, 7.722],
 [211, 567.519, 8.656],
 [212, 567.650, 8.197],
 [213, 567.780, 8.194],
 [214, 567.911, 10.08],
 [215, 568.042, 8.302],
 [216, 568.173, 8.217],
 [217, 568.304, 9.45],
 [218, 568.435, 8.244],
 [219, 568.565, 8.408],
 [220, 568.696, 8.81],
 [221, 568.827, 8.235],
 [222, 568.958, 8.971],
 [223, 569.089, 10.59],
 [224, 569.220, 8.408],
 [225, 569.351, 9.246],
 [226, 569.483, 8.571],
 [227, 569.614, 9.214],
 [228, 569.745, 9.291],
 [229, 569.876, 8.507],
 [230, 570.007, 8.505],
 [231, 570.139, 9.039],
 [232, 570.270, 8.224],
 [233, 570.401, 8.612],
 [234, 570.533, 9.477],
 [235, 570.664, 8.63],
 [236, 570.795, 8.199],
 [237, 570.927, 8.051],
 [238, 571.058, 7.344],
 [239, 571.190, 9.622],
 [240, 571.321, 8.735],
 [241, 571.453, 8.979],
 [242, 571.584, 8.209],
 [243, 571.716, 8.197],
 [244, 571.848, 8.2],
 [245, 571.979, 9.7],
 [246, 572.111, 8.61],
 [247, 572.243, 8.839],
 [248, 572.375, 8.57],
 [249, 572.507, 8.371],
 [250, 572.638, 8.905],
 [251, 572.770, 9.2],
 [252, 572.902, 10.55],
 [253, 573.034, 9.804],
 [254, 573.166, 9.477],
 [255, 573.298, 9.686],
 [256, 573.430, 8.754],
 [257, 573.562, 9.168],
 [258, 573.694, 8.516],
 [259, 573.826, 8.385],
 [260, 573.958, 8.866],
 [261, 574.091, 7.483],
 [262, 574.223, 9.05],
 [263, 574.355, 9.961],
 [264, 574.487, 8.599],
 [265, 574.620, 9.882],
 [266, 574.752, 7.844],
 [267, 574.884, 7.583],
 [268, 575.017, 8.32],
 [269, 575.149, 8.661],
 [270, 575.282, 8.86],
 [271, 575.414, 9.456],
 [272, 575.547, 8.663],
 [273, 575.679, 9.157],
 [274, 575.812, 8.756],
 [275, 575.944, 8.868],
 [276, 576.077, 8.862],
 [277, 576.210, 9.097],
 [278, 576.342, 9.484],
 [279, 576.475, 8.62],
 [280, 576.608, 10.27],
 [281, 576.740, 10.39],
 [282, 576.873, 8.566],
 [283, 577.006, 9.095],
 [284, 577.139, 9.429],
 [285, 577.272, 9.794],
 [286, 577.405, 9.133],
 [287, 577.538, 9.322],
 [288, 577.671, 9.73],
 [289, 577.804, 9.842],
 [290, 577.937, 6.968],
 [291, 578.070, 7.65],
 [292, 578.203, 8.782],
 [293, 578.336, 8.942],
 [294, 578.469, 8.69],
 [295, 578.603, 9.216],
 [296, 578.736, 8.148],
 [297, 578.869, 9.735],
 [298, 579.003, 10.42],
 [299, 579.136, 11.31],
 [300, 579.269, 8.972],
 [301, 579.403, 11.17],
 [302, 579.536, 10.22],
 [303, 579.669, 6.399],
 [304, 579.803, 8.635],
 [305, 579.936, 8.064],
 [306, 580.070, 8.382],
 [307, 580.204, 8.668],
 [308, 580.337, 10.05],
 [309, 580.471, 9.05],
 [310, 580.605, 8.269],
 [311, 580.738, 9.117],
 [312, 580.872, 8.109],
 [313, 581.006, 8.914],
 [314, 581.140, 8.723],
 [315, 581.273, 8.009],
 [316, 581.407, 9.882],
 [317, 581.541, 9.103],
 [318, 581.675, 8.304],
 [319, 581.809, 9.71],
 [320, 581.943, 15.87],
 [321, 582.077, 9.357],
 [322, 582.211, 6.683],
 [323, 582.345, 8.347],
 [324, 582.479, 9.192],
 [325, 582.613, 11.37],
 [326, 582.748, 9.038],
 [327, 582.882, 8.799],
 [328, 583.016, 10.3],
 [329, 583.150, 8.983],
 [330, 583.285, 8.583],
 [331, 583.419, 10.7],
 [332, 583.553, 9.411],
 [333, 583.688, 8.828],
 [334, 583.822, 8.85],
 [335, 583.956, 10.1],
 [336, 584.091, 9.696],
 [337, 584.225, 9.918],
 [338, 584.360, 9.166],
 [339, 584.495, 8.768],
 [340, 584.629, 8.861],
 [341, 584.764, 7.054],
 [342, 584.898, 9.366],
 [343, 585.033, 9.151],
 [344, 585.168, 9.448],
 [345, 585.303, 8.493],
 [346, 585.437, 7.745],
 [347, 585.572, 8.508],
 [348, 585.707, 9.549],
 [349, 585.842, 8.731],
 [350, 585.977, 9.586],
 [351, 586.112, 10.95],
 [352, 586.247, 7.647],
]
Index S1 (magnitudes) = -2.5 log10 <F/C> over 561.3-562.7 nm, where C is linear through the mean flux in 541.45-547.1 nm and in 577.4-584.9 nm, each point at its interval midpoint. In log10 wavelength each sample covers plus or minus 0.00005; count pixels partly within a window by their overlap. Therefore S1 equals 0.14 mag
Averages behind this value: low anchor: 8.72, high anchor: 9.17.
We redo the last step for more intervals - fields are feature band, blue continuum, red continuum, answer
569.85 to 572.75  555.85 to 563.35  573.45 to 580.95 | 0.032 mag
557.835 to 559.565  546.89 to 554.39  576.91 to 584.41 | -0.048 mag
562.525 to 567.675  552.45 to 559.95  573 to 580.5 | 0.041 mag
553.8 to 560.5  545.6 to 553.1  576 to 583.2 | -0.016 mag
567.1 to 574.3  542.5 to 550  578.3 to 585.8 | 0.027 mag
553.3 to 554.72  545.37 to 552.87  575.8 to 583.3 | 0.027 mag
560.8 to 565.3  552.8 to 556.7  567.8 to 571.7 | 0.025 mag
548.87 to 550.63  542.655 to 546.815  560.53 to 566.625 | -0.030 mag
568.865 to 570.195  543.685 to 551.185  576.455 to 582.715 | 0.002 mag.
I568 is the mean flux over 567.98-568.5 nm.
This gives 8.55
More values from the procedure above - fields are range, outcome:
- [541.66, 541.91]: 9.73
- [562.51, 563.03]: 8.47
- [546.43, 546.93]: 8.98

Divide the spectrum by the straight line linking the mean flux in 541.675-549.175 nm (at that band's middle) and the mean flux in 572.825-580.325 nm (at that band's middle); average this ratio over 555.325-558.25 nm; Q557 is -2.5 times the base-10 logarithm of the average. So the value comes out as -0.05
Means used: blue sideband 8.54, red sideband 9.05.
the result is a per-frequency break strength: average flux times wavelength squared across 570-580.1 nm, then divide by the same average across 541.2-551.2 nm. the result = 1.14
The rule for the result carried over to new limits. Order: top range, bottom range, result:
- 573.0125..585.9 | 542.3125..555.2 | 1.18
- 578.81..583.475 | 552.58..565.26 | 1.15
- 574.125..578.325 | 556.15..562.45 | 1.09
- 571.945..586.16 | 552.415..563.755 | 1.12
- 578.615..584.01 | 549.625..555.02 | 1.19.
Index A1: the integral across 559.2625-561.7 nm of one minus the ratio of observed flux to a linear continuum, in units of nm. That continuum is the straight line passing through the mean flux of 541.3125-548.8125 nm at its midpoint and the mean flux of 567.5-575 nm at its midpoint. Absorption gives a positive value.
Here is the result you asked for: 0.05 nm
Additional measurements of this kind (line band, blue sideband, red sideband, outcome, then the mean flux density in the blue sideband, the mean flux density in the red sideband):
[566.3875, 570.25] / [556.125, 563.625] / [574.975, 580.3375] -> 0.11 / 8.73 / 9.09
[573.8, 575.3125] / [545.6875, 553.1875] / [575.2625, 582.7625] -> 0.08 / 8.59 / 9.18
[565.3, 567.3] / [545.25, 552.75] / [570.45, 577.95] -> 0.09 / 8.57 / 8.94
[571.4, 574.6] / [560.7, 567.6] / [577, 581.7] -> -0.05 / 8.51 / 9.01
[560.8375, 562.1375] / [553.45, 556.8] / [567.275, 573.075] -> 0.10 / 8.78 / 8.76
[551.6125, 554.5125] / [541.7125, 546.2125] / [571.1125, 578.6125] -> 0.02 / 8.62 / 8.95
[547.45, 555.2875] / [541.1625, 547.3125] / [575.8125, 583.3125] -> 0.13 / 8.7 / 9.19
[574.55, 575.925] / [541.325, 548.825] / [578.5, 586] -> 0.05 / 8.63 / 9.19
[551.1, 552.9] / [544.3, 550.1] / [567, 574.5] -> 0.01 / 8.55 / 8.77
